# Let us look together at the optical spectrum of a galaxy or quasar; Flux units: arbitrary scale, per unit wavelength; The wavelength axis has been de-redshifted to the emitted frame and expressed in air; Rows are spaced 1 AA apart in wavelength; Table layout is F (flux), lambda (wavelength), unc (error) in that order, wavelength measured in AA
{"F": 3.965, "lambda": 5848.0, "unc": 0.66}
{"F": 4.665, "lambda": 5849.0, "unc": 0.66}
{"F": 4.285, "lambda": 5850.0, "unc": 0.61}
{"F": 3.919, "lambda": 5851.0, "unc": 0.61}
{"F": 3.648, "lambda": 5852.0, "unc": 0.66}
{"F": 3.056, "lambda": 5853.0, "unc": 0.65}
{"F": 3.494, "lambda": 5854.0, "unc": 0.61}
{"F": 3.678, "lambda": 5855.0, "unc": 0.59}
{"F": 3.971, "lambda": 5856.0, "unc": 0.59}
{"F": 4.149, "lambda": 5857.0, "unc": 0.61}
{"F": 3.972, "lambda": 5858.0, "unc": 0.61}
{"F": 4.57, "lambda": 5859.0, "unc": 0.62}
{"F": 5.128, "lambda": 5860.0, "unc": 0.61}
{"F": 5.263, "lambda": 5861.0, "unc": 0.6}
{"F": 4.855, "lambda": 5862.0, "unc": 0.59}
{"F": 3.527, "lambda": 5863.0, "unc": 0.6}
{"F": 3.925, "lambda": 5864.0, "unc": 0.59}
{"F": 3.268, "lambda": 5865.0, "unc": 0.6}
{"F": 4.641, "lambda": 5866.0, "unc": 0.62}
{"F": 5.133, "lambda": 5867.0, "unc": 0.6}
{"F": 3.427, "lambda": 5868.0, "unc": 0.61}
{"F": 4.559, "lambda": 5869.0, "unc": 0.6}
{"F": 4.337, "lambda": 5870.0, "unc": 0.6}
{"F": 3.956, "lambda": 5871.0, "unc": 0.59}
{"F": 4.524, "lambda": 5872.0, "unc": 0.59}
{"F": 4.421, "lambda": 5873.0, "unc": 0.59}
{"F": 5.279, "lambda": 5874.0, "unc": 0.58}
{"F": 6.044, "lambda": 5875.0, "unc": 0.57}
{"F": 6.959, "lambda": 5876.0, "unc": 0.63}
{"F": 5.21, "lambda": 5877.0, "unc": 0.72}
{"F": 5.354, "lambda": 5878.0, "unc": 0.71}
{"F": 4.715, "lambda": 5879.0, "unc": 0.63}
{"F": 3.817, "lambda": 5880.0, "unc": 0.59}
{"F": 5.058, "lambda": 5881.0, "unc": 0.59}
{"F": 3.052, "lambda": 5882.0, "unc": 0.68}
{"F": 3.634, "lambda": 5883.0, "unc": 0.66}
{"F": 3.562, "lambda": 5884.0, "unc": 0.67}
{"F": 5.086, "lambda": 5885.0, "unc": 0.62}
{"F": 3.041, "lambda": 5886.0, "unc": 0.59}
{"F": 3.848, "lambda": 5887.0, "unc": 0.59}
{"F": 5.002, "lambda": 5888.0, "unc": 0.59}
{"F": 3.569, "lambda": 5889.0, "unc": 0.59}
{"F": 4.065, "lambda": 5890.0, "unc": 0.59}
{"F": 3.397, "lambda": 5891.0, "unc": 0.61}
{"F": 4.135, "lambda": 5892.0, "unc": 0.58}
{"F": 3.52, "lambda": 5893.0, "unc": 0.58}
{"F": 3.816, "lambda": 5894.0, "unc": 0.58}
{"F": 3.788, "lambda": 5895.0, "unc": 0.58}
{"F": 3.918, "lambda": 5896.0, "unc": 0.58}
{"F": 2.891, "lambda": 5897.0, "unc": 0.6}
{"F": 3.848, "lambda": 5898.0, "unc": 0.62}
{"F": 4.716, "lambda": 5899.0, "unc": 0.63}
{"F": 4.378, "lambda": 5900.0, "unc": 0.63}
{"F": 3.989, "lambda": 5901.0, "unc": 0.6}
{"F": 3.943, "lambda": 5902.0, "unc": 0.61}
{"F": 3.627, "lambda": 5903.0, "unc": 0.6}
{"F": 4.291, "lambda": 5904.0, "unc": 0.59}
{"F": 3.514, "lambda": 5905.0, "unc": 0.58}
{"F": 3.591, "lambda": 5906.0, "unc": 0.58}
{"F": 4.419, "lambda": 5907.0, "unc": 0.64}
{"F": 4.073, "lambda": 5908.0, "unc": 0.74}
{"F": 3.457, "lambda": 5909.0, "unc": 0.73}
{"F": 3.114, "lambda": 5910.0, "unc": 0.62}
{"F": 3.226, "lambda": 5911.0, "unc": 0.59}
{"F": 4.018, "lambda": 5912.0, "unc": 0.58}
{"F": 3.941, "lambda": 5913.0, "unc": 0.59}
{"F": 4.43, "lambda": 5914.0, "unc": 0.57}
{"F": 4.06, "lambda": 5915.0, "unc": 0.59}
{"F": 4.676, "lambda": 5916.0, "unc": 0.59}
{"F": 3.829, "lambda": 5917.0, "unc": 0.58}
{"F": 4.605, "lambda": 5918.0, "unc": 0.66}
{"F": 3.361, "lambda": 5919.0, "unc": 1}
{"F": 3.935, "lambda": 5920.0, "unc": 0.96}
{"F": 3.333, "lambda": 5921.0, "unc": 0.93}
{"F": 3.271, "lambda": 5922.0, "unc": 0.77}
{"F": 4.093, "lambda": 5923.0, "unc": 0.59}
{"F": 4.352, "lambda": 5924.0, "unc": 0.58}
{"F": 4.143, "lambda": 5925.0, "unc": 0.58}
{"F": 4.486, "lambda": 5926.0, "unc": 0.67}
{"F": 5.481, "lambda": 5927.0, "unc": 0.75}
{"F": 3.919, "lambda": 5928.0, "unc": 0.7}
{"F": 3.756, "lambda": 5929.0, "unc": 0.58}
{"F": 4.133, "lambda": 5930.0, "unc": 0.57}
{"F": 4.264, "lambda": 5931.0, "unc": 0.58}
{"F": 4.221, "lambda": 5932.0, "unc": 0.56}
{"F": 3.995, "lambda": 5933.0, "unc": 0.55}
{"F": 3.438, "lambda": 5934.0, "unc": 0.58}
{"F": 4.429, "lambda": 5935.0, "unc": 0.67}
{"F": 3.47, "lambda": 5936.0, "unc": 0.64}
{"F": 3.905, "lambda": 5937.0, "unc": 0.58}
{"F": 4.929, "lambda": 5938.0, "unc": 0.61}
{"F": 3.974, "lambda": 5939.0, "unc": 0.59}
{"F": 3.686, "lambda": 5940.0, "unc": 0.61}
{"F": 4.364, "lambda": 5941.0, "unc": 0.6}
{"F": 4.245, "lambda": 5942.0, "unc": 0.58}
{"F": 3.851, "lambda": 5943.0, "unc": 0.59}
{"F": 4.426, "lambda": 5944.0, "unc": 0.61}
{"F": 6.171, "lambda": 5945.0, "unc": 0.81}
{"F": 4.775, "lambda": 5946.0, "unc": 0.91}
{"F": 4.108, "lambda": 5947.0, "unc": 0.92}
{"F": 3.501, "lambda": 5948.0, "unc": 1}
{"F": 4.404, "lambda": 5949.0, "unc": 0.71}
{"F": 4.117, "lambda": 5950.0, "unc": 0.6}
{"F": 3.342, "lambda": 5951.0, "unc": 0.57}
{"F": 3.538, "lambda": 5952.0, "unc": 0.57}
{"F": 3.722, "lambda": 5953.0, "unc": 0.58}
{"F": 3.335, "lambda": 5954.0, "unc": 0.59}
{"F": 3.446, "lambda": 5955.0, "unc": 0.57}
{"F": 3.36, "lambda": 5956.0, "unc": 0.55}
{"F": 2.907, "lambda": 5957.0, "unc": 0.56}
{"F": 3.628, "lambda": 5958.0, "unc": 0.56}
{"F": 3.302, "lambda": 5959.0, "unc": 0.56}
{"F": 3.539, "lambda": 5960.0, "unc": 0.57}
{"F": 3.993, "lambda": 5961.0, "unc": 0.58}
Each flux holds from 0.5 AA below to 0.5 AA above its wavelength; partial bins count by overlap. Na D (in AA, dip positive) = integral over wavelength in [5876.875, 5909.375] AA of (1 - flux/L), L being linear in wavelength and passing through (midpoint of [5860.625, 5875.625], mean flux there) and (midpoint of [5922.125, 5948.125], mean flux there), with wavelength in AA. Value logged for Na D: 2.9 AA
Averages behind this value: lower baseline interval 4.49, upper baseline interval 4.23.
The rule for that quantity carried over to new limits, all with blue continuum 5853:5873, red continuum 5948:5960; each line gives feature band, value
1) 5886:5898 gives 0.65 AA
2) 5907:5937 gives -1.66 AA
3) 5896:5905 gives 0.01 AA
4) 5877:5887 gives -0.28 AA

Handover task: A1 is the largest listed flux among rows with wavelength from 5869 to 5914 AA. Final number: 6.959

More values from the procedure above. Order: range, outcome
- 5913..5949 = 6.171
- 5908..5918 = 4.676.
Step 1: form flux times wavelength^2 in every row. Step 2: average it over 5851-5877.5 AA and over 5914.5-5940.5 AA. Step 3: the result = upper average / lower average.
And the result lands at 0.94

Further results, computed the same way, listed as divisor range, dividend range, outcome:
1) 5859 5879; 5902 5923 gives 0.83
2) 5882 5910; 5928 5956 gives 1.06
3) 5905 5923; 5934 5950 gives 1.12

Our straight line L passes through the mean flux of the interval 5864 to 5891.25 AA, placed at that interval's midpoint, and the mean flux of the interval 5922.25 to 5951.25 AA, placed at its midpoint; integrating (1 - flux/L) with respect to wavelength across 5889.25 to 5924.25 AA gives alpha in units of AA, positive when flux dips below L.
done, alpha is 3.6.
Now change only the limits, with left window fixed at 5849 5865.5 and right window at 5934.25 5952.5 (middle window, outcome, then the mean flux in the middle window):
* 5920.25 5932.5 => 0.09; 4.12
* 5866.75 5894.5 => -1.88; 4.37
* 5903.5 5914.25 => 0.82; 3.81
